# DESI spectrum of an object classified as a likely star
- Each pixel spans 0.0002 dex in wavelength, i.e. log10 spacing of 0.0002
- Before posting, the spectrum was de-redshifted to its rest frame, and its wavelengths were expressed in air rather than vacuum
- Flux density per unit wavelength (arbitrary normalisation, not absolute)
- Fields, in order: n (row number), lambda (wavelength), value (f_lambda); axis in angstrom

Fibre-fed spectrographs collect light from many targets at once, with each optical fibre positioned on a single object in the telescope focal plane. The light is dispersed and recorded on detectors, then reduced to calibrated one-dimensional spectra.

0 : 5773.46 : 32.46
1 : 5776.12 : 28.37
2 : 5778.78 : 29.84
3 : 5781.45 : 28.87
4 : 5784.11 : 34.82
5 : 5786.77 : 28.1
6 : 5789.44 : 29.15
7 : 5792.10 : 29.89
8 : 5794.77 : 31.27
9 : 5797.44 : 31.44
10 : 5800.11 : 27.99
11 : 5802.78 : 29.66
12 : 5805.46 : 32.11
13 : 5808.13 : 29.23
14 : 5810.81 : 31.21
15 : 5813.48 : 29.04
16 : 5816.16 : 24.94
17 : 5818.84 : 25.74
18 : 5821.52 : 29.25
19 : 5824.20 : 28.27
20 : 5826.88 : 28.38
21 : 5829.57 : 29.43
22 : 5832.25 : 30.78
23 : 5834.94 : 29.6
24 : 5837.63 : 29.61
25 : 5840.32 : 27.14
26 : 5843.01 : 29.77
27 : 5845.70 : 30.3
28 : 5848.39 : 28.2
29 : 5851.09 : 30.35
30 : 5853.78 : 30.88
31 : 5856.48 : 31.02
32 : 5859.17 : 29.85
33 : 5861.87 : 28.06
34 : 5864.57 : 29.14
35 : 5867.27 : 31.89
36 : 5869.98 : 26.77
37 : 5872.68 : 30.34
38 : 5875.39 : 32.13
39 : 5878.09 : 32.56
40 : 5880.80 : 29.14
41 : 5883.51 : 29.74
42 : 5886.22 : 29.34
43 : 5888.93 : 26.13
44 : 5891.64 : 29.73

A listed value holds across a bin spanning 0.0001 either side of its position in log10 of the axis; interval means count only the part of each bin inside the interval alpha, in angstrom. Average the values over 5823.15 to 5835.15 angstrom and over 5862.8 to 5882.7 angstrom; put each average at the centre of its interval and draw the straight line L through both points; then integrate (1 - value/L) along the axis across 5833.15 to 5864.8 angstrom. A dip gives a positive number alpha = 0.2 angstrom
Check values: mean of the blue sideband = 29.3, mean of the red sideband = 30.2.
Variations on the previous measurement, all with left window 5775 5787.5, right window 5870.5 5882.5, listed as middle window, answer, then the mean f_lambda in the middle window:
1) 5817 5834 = 1.03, 28.6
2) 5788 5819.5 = 0.92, 29.4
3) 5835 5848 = 0.56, 29.2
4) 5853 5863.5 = 0.25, 29.9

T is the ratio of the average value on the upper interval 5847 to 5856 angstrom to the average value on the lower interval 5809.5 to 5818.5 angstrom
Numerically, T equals 1.1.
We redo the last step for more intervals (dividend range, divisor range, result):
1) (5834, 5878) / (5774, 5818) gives 1.00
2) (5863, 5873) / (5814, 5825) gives 1.08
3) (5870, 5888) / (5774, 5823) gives 1.02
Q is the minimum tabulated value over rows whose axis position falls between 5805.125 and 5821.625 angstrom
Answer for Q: 24.94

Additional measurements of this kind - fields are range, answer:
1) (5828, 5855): 27.14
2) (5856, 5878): 26.77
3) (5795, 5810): 27.99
